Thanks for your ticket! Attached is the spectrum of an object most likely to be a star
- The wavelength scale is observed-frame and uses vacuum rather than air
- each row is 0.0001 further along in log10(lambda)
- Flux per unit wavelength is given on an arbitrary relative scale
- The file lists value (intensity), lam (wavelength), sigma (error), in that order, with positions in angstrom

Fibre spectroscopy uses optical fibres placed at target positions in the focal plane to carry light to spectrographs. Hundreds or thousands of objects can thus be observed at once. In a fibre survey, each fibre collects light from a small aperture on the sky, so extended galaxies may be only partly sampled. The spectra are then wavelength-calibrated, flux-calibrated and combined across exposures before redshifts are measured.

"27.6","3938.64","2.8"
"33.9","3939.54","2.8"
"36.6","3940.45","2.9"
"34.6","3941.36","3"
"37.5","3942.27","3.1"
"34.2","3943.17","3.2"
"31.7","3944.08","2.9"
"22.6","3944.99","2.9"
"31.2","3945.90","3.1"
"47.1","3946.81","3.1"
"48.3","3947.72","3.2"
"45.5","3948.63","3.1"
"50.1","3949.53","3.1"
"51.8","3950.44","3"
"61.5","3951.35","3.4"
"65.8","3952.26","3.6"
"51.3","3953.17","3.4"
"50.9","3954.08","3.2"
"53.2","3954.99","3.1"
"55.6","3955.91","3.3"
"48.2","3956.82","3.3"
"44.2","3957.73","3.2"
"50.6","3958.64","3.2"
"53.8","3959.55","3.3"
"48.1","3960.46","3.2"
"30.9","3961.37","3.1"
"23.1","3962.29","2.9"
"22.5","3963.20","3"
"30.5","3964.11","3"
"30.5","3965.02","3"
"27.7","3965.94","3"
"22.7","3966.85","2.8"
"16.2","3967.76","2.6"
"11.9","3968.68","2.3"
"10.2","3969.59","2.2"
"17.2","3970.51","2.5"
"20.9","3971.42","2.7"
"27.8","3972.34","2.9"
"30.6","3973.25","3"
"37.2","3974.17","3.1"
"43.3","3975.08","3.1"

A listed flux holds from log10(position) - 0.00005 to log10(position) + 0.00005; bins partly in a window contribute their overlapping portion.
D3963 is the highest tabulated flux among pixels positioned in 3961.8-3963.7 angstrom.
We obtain 23.1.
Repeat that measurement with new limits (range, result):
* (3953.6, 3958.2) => 55.6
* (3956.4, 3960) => 53.8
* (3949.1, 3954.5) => 65.8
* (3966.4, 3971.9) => 22.7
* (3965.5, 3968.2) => 27.7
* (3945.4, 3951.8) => 61.5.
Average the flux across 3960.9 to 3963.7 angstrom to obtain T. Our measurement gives 25.7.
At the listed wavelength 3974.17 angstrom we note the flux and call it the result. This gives 37.2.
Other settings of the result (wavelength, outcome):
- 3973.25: 30.6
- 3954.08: 50.9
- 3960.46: 48.1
